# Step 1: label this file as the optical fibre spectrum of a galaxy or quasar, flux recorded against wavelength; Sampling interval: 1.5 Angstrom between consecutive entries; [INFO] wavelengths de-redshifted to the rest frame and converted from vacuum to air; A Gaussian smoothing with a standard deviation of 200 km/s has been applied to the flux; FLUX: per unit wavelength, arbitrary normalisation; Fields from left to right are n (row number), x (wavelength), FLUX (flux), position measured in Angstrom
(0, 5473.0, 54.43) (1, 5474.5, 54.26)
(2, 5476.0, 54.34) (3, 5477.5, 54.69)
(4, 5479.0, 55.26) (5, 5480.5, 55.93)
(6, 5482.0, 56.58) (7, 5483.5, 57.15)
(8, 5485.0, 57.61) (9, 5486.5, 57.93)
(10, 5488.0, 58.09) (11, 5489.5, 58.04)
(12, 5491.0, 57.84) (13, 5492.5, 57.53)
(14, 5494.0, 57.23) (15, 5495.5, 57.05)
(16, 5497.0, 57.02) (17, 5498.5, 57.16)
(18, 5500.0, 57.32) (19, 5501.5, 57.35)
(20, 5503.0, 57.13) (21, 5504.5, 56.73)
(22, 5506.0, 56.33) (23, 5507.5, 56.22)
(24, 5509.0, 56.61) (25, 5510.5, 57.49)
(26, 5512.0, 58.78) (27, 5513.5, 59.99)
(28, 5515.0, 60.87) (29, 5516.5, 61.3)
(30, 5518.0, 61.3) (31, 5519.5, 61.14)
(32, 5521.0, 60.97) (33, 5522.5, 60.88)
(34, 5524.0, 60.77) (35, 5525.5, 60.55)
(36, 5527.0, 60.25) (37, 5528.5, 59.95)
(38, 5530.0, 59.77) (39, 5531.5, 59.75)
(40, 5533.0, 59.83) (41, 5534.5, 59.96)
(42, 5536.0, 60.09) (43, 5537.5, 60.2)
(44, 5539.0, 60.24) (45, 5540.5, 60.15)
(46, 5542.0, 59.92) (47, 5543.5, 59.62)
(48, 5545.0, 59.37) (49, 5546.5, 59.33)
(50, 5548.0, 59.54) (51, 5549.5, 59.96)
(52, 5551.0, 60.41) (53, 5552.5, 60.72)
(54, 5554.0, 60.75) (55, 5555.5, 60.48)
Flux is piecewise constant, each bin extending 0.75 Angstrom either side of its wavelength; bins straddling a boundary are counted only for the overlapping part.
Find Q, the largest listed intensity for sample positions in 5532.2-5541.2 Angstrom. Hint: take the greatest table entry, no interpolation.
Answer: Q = 60.24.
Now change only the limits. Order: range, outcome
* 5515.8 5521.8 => 61.3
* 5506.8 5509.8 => 56.61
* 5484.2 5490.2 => 58.09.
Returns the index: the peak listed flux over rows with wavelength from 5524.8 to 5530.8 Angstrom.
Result 60.55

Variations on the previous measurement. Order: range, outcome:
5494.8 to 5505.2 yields 57.35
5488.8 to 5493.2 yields 58.04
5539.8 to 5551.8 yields 60.41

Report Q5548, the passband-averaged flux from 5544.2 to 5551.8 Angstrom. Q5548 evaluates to 59.7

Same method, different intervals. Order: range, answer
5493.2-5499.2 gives 57.1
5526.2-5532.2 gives 59.9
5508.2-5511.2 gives 57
